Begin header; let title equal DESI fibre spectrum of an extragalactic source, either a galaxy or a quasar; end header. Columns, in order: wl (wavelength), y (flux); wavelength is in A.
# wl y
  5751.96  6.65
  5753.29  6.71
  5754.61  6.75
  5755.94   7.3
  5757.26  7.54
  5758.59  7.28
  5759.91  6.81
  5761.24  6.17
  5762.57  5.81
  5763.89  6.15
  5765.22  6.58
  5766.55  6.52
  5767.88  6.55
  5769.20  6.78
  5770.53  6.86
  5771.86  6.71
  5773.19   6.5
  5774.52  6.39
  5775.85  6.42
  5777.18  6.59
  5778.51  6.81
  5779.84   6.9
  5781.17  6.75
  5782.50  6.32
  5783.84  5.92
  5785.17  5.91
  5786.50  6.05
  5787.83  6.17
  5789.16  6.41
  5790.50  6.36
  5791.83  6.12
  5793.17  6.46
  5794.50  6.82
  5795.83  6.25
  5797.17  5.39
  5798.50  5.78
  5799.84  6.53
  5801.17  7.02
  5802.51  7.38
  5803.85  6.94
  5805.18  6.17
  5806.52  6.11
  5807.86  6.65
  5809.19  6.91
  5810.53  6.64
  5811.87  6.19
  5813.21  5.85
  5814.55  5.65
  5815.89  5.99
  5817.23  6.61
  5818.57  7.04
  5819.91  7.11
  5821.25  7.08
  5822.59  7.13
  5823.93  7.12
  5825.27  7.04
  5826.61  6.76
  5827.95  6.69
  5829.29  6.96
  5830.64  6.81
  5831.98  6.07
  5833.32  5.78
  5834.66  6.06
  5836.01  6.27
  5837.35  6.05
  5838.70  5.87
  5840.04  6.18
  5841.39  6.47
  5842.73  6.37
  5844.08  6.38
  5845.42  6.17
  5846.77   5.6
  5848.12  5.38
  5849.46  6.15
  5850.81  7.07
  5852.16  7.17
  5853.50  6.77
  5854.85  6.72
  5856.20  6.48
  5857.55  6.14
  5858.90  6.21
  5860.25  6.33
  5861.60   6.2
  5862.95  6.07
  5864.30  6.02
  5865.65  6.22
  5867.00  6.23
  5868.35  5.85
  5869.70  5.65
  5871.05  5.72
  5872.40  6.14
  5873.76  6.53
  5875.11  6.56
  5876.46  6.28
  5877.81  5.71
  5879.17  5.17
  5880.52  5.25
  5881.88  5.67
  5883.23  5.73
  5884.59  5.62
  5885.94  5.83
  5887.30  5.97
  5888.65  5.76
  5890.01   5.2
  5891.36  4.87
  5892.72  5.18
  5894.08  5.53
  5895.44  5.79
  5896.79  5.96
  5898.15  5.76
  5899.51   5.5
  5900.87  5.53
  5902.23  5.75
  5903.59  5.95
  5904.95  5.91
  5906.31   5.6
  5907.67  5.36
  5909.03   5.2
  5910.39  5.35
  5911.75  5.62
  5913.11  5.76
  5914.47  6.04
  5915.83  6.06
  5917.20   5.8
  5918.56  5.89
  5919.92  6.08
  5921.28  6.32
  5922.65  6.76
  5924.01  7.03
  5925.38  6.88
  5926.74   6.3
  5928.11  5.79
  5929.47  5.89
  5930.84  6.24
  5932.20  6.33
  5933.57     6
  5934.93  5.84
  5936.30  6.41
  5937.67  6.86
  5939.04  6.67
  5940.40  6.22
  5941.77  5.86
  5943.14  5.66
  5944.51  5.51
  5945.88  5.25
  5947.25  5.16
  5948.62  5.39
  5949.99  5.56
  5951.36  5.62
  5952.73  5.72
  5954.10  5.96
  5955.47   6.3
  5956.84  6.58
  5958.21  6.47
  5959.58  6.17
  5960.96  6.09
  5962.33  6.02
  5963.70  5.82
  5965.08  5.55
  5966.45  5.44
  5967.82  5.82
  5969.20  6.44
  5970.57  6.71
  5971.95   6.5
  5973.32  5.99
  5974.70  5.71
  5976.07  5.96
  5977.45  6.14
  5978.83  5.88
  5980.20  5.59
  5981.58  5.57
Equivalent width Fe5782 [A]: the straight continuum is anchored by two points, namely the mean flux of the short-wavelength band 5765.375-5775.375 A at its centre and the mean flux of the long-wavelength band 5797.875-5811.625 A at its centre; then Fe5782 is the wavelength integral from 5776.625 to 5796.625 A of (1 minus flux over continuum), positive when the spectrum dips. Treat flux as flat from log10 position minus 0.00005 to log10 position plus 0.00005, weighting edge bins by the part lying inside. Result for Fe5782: 0.7 A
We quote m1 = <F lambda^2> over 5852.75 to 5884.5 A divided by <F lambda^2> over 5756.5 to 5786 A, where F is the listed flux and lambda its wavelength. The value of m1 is 0.96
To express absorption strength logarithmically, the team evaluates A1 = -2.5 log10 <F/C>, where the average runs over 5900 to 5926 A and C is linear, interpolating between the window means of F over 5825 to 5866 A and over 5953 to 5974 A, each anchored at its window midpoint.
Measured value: 0.049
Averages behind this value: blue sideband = 6.33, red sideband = 6.12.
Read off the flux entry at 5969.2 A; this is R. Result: 6.44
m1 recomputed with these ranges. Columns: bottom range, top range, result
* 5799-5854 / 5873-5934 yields 0.93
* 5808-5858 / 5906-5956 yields 0.95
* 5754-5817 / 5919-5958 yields 0.99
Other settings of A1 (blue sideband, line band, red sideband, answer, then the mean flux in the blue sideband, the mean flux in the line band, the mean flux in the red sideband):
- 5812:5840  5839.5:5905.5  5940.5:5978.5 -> 0.06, 6.48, 5.97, 5.91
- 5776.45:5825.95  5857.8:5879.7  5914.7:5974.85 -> 0.04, 6.49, 6.06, 6.06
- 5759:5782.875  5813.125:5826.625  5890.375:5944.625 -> -0.06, 6.55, 6.7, 5.93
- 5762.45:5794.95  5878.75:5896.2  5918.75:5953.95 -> 0.12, 6.44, 5.51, 6.05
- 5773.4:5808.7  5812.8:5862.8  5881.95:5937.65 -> -0.04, 6.41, 6.42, 5.87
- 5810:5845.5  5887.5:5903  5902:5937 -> 0.11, 6.46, 5.55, 6.01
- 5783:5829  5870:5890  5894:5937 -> 0.05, 6.48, 5.83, 5.95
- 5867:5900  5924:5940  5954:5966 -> -0.06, 5.73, 6.32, 6.1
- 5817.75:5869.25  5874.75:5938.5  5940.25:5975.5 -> 0.05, 6.42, 5.87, 5.9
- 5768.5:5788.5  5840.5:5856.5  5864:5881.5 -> -0.05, 6.47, 6.39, 5.94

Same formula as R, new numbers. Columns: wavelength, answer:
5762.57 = 5.81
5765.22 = 6.58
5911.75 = 5.62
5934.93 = 5.84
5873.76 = 6.53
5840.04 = 6.18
